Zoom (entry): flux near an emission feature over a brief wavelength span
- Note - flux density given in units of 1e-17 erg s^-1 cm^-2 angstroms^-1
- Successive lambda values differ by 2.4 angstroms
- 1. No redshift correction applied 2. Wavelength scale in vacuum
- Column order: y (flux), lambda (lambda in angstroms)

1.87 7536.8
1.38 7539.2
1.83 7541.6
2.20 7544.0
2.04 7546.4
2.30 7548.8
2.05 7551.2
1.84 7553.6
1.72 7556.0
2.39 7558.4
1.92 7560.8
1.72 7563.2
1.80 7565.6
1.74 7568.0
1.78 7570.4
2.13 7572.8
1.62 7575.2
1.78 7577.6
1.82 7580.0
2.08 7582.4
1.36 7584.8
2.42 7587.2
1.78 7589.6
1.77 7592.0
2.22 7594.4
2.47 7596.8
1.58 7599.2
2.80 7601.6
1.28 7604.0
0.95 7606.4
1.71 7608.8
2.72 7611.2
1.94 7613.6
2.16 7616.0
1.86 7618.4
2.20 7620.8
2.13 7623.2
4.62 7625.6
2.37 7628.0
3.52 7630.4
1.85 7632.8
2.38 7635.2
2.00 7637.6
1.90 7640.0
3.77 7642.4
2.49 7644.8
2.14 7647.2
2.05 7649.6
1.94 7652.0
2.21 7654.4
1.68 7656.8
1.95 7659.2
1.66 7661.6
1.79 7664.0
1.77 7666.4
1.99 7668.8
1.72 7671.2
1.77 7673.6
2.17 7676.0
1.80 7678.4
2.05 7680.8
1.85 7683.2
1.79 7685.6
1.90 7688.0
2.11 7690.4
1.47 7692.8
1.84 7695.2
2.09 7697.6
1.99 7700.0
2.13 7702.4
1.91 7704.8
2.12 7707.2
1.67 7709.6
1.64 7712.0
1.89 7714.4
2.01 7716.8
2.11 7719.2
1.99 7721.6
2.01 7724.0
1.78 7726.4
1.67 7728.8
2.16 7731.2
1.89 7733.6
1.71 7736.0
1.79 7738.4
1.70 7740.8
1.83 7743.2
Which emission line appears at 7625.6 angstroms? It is [S II]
